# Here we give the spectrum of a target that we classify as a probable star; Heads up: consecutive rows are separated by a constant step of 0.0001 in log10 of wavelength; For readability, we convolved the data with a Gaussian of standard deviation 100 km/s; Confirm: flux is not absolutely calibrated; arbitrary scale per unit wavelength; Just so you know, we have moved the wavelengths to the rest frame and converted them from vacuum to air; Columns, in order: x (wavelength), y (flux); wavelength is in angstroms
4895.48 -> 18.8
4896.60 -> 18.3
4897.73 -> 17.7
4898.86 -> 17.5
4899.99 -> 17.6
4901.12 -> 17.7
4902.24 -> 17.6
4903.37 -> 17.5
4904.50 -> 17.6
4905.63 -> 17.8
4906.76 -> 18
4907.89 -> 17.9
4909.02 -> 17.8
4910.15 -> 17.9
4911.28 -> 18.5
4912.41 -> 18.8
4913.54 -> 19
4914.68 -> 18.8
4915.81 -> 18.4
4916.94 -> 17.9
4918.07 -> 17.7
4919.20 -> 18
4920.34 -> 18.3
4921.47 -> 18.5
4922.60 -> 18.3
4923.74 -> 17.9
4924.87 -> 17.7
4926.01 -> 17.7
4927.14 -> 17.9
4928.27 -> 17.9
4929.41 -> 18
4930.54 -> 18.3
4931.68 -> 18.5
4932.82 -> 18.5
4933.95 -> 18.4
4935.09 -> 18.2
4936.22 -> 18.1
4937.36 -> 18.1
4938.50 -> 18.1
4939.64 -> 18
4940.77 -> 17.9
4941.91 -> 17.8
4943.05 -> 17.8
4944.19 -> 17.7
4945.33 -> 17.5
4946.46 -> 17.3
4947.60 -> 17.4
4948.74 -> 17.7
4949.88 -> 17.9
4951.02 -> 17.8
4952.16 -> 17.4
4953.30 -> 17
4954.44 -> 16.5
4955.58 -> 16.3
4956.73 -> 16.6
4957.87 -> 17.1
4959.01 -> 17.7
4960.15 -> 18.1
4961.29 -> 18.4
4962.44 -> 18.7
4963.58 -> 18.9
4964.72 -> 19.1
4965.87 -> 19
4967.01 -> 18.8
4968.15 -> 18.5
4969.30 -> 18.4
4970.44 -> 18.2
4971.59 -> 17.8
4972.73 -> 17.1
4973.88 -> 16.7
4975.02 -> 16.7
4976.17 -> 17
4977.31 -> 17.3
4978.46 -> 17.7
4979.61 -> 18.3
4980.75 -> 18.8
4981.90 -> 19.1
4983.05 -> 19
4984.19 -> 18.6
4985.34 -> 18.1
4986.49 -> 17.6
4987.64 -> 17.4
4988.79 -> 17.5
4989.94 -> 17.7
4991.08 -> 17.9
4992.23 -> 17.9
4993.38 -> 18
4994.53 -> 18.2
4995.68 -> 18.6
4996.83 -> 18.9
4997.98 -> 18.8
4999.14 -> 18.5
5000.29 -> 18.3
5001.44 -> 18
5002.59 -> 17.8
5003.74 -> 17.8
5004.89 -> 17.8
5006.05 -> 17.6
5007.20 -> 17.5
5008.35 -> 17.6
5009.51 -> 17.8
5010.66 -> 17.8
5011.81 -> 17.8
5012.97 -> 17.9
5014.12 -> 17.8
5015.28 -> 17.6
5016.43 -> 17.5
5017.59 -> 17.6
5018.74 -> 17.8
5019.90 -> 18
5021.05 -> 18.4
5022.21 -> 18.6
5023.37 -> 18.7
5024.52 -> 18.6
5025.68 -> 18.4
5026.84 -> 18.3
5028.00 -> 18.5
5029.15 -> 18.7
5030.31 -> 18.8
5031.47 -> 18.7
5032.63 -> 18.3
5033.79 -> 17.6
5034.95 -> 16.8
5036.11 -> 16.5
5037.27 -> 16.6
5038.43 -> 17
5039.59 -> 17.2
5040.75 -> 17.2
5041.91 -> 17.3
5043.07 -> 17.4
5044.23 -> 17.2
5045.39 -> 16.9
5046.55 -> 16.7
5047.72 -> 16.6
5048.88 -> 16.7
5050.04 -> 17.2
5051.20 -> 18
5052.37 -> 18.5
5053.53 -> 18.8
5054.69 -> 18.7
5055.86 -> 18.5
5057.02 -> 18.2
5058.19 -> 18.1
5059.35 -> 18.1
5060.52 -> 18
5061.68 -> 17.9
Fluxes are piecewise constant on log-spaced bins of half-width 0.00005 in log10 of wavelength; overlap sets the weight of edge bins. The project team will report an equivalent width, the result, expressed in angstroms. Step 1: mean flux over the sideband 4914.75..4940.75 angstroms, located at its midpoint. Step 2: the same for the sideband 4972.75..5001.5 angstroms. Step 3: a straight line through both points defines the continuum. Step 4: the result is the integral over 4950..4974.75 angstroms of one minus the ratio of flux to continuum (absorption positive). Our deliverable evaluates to 0.35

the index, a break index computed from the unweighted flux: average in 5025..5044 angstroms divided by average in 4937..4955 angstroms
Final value 1.0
